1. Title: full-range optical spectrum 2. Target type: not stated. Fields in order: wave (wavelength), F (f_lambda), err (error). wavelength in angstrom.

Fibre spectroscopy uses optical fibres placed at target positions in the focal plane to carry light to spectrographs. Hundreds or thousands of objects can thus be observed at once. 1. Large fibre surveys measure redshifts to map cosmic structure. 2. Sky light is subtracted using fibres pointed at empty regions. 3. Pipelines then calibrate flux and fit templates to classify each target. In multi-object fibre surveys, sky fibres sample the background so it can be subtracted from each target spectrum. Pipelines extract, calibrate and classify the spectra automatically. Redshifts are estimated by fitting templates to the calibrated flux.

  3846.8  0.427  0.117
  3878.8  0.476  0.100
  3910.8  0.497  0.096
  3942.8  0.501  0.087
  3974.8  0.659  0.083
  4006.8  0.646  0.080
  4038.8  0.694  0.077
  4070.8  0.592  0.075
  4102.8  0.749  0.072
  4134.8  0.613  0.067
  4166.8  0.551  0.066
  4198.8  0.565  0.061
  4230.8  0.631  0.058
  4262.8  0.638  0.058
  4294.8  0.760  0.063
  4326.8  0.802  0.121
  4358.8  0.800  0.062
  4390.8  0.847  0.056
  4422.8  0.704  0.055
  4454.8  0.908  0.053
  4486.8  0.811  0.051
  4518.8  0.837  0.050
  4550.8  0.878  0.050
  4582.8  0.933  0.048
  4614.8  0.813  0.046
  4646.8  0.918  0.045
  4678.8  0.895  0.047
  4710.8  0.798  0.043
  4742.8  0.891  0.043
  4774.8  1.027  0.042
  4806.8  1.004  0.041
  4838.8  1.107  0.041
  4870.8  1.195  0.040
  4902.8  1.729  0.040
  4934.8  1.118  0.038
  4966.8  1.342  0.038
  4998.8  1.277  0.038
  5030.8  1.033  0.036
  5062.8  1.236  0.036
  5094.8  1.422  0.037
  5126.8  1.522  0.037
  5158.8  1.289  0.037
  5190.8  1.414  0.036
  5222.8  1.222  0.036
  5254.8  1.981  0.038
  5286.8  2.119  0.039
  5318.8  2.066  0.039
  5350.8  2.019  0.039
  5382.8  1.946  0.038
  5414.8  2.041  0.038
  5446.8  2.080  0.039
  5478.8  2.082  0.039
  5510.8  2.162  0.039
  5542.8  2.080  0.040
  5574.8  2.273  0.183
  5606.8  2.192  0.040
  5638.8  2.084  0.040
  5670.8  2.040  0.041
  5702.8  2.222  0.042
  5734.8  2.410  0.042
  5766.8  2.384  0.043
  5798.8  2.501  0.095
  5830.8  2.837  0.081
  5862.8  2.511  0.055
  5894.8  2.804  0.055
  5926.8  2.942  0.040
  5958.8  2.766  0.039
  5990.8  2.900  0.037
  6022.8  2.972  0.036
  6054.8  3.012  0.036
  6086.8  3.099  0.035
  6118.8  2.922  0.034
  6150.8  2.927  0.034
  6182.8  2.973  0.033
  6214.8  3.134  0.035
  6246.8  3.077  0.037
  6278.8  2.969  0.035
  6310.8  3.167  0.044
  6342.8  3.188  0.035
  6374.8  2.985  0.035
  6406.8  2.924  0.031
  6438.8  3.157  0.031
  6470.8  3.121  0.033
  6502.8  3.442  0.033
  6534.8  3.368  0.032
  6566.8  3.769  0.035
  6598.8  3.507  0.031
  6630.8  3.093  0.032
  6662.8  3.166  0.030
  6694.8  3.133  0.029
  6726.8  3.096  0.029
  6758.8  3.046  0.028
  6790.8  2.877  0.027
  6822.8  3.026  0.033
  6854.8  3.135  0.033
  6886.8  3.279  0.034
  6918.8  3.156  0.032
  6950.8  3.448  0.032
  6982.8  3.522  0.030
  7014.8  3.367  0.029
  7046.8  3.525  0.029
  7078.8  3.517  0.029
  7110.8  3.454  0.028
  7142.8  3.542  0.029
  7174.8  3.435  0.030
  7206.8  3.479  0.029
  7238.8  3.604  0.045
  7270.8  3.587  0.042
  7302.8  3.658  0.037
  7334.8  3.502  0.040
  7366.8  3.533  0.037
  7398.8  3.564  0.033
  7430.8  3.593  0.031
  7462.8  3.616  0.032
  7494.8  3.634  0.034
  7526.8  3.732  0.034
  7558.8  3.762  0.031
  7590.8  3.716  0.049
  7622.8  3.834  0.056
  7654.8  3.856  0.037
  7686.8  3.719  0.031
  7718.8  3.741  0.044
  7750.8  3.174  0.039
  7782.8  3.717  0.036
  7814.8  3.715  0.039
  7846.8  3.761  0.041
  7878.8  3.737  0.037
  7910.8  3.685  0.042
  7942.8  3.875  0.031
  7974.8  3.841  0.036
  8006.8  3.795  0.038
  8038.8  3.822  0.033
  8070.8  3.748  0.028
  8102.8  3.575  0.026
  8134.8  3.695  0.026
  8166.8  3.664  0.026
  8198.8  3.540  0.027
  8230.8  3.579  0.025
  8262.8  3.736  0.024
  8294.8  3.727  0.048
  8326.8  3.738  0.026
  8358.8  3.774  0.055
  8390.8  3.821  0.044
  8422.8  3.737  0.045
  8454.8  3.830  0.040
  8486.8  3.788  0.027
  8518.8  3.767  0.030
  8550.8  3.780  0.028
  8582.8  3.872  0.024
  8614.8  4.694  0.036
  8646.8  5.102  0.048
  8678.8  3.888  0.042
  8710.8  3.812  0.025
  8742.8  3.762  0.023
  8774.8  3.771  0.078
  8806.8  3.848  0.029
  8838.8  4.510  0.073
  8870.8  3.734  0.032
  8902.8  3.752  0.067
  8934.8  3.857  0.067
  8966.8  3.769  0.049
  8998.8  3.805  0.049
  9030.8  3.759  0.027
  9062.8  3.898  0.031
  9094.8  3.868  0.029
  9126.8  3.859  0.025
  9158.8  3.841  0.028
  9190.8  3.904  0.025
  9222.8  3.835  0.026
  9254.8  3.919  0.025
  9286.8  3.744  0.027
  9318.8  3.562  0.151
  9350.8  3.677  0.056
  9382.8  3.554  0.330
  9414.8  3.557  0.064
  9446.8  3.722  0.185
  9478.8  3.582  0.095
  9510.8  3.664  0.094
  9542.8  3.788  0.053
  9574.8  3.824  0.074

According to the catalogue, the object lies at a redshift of 0.314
